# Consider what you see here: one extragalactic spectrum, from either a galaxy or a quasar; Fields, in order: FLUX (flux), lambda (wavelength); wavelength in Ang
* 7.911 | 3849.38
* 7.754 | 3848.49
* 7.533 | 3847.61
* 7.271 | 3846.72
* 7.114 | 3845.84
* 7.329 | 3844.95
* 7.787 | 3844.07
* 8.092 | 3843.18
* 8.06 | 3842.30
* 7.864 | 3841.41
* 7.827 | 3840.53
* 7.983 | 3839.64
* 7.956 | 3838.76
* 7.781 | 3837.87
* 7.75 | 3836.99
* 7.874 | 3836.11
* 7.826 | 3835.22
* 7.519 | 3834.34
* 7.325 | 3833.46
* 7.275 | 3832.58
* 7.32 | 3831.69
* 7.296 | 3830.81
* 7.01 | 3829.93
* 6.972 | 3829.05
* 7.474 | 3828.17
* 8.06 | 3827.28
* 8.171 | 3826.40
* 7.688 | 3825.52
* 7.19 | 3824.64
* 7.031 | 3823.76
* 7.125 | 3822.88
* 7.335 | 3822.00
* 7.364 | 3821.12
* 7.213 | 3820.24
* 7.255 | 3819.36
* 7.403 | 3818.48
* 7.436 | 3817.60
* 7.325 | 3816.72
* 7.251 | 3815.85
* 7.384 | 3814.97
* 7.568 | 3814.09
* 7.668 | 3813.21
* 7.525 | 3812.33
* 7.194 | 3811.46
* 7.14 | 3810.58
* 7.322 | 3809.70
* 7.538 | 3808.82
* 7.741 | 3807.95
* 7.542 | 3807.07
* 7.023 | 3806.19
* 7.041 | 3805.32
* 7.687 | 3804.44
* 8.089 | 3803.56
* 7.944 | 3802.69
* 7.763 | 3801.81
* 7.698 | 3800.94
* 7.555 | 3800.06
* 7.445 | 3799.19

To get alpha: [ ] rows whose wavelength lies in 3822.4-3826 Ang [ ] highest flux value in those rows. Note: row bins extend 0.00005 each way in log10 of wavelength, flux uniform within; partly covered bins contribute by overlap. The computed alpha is 7.688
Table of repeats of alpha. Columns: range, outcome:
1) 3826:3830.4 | 8.171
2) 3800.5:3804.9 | 8.089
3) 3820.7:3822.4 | 7.364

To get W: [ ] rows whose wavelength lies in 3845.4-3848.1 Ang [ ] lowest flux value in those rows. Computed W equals 7.114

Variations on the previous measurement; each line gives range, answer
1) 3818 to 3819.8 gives 7.255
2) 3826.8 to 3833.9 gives 6.972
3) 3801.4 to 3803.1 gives 7.763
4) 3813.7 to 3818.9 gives 7.251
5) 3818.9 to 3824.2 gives 7.031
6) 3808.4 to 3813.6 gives 7.14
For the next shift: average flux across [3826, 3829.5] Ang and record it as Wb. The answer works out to 7.65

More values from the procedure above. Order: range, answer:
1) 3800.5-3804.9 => 7.83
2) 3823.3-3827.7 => 7.63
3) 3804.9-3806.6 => 7.06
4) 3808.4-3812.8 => 7.34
